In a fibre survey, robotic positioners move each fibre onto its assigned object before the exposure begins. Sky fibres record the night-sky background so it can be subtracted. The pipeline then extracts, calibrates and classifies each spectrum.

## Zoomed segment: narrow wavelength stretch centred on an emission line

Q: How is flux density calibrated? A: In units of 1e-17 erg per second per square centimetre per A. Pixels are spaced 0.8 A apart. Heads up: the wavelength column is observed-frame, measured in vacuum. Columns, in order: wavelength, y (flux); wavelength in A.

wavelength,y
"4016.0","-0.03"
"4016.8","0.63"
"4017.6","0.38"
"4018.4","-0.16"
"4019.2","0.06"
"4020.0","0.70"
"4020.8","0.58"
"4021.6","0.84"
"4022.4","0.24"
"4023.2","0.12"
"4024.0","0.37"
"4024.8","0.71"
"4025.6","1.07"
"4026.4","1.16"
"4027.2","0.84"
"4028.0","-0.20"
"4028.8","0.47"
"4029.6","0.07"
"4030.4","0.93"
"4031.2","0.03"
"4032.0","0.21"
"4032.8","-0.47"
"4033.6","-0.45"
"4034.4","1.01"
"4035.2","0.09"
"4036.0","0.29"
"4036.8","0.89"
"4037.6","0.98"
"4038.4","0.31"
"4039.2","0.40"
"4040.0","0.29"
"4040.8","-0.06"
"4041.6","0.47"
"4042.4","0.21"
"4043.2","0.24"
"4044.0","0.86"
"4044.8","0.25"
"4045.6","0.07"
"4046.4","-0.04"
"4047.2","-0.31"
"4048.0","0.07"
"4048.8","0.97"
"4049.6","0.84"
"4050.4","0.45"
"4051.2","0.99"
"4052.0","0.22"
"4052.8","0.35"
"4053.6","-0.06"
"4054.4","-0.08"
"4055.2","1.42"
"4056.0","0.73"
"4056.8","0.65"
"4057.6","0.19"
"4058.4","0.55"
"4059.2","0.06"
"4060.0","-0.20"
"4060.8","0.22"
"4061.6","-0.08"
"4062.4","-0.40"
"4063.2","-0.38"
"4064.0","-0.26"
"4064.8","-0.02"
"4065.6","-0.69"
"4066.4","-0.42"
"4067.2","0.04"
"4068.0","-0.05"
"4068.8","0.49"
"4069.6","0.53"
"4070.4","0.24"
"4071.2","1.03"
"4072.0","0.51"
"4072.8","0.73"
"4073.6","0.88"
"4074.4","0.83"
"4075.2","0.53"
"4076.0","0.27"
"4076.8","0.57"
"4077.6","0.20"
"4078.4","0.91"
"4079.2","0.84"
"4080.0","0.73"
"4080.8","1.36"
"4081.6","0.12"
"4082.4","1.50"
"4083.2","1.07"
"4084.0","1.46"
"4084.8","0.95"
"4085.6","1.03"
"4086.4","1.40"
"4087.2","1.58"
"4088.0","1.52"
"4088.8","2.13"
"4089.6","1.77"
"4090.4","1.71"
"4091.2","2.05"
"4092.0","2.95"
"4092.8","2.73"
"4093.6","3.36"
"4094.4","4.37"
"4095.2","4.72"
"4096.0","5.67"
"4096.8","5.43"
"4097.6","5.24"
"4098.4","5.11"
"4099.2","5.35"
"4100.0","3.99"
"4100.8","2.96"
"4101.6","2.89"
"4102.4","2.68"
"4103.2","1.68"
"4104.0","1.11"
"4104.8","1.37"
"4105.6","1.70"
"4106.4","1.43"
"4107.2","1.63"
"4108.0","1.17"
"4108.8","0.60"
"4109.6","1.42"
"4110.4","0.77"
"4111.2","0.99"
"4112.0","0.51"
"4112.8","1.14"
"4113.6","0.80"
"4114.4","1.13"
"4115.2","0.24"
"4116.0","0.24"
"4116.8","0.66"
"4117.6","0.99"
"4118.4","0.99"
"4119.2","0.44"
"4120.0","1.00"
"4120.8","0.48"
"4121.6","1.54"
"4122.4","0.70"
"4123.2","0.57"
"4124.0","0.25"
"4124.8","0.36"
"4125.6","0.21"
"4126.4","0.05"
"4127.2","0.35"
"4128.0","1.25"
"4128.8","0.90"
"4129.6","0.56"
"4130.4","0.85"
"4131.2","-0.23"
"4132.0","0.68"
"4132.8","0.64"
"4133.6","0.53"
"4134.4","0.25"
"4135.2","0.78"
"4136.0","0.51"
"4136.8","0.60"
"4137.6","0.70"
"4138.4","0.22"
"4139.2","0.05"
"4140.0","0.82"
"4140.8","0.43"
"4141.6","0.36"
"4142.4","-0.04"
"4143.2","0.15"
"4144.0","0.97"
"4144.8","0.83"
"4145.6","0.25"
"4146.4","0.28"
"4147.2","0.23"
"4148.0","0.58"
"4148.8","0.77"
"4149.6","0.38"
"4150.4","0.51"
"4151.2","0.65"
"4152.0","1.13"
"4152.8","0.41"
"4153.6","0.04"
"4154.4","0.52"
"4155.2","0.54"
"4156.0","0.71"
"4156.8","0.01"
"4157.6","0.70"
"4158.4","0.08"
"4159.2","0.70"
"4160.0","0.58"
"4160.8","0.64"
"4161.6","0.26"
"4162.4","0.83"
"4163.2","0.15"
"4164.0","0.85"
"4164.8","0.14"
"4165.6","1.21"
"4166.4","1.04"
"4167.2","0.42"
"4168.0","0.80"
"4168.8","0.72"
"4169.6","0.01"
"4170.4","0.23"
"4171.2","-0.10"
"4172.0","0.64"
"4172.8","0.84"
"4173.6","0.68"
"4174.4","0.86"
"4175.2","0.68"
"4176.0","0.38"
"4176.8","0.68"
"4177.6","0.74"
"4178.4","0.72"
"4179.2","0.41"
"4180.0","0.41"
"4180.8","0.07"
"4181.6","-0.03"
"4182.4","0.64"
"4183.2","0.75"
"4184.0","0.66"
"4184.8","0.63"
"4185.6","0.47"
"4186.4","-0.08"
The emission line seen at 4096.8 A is Ly-alpha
